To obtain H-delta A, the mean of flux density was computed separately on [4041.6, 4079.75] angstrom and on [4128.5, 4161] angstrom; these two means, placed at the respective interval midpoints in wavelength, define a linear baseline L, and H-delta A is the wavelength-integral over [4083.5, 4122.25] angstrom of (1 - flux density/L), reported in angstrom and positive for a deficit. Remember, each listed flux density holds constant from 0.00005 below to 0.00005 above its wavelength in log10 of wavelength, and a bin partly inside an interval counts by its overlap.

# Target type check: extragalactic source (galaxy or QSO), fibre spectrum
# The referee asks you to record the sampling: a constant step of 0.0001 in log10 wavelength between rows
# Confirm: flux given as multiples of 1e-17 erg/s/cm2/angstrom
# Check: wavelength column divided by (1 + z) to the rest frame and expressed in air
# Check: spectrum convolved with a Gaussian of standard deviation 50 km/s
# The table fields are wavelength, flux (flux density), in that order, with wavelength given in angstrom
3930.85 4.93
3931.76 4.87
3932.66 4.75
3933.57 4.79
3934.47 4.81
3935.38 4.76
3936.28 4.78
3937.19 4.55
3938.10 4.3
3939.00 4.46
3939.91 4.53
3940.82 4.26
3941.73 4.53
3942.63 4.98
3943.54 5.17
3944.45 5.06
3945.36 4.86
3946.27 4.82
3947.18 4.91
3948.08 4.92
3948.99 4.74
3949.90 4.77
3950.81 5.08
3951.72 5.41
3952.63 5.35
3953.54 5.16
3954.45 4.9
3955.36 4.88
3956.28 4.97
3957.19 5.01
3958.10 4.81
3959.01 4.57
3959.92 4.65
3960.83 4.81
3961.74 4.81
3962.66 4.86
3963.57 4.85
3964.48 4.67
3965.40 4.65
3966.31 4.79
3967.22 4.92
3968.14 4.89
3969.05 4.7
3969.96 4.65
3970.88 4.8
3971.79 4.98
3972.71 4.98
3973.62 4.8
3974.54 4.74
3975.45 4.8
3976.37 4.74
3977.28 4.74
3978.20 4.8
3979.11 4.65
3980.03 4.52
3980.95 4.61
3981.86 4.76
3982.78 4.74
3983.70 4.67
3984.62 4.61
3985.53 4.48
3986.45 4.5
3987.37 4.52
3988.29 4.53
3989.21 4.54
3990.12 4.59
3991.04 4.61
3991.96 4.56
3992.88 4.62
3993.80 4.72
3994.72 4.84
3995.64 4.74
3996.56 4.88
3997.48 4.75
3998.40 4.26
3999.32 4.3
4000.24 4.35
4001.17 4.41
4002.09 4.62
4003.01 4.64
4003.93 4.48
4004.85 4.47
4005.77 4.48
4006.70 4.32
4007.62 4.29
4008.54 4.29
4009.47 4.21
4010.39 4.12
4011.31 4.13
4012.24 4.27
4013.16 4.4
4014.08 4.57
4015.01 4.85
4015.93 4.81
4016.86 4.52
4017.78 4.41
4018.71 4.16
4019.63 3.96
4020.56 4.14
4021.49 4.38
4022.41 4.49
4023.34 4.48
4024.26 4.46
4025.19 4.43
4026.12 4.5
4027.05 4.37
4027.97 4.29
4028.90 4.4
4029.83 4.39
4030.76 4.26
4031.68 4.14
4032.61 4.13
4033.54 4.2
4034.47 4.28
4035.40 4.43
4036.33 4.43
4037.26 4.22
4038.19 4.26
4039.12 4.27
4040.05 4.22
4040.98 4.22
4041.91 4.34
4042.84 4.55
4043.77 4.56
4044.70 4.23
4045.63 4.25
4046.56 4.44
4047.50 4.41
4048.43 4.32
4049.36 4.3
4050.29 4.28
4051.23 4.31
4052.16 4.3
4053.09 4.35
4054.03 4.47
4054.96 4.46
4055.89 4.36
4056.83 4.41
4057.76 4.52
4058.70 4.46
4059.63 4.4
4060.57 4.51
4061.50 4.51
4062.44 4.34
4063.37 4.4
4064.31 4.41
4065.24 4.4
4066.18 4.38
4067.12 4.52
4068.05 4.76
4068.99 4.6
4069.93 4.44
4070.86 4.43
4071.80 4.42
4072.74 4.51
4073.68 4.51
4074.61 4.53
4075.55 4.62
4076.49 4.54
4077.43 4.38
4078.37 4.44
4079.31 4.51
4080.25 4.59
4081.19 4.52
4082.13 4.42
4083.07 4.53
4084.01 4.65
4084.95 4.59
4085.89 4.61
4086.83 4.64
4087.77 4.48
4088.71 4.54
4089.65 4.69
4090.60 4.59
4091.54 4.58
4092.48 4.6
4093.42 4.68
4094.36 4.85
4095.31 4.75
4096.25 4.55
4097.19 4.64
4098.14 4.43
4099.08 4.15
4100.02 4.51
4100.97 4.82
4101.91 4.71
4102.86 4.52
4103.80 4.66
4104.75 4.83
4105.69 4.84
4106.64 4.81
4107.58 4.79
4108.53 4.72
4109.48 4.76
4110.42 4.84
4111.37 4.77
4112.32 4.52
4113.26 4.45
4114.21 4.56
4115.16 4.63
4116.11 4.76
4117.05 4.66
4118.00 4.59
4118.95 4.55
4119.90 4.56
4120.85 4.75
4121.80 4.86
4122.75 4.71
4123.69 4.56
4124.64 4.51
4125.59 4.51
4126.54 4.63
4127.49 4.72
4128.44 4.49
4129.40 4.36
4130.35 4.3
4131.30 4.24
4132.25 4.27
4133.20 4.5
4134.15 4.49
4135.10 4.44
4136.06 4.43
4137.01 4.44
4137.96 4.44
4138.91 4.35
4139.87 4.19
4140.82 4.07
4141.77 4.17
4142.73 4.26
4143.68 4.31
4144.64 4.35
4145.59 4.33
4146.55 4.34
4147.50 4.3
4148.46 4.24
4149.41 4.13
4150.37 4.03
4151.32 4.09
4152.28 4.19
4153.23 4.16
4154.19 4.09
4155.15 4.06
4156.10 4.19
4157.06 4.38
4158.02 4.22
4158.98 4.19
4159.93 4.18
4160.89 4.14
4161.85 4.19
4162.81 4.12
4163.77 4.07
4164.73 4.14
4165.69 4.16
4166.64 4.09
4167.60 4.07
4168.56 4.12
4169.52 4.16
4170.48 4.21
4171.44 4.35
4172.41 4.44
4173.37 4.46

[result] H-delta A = -2.6 angstrom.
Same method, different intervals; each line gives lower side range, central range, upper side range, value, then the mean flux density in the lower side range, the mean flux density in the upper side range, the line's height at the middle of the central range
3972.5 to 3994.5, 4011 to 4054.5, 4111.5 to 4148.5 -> 2.3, 4.66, 4.46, 4.59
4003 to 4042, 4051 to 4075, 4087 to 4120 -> 0.2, 4.35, 4.64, 4.49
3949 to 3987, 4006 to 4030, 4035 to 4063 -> 0.9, 4.8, 4.37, 4.54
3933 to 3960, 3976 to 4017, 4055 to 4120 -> 1.7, 4.83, 4.57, 4.74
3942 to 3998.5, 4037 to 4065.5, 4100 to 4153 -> 1.6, 4.79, 4.5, 4.64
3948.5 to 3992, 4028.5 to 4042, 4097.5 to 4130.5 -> 1.2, 4.78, 4.63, 4.71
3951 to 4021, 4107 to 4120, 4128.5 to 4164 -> -1.0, 4.64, 4.25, 4.33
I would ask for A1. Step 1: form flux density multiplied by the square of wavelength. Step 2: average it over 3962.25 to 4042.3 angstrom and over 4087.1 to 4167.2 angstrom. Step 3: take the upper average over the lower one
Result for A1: 1.0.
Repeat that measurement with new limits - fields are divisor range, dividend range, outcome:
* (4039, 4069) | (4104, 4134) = 1.08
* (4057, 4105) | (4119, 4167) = 0.98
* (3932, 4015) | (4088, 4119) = 1.06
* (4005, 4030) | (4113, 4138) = 1.09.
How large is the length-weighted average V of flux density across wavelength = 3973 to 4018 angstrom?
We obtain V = 4.56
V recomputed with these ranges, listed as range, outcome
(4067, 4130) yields 4.6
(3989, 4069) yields 4.41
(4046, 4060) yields 4.38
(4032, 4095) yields 4.45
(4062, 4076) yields 4.49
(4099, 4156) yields 4.47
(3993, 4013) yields 4.46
